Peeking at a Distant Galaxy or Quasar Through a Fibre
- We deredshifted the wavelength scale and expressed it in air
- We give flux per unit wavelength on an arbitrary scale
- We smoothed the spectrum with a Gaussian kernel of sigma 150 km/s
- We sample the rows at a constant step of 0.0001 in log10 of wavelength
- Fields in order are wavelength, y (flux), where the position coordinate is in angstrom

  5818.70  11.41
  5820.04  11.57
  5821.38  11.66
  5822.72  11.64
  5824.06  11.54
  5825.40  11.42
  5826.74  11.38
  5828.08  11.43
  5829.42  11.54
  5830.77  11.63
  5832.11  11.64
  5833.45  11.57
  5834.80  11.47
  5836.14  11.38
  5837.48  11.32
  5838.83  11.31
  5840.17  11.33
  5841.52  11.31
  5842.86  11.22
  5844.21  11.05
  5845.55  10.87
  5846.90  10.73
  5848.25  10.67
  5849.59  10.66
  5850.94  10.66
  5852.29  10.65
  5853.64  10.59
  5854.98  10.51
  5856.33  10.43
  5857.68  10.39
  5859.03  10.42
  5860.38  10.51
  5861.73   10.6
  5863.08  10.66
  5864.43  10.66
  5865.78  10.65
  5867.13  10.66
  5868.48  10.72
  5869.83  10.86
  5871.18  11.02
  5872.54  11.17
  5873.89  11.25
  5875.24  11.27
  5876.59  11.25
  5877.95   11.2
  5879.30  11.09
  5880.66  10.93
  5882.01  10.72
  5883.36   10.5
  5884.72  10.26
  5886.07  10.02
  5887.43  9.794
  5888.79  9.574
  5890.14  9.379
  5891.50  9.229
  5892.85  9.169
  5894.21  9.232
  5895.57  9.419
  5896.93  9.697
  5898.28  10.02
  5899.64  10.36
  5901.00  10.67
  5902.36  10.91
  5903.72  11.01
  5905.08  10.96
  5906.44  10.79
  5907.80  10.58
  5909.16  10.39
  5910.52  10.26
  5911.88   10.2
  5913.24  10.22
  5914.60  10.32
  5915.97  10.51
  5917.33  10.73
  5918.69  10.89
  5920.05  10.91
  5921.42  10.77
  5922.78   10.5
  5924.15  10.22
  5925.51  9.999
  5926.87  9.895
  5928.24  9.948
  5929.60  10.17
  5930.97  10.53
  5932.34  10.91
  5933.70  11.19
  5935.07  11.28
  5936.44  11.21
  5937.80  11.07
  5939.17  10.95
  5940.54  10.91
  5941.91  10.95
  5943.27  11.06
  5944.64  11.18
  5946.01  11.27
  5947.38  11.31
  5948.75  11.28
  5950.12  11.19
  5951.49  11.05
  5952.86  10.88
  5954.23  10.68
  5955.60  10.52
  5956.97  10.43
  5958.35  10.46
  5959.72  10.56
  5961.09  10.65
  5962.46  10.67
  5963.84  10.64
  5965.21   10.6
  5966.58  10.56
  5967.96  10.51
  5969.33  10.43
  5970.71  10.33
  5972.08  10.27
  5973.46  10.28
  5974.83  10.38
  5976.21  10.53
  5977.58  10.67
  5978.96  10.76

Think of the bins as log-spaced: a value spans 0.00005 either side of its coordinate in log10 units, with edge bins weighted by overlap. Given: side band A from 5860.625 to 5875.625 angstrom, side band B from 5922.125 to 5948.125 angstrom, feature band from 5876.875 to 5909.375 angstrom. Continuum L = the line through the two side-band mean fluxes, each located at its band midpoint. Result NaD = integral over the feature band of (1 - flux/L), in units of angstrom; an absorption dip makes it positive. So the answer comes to 1.7 angstrom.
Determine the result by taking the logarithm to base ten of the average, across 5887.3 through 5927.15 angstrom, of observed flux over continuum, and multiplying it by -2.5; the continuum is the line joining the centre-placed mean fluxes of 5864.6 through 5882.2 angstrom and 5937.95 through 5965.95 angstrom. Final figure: 0.072 mag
